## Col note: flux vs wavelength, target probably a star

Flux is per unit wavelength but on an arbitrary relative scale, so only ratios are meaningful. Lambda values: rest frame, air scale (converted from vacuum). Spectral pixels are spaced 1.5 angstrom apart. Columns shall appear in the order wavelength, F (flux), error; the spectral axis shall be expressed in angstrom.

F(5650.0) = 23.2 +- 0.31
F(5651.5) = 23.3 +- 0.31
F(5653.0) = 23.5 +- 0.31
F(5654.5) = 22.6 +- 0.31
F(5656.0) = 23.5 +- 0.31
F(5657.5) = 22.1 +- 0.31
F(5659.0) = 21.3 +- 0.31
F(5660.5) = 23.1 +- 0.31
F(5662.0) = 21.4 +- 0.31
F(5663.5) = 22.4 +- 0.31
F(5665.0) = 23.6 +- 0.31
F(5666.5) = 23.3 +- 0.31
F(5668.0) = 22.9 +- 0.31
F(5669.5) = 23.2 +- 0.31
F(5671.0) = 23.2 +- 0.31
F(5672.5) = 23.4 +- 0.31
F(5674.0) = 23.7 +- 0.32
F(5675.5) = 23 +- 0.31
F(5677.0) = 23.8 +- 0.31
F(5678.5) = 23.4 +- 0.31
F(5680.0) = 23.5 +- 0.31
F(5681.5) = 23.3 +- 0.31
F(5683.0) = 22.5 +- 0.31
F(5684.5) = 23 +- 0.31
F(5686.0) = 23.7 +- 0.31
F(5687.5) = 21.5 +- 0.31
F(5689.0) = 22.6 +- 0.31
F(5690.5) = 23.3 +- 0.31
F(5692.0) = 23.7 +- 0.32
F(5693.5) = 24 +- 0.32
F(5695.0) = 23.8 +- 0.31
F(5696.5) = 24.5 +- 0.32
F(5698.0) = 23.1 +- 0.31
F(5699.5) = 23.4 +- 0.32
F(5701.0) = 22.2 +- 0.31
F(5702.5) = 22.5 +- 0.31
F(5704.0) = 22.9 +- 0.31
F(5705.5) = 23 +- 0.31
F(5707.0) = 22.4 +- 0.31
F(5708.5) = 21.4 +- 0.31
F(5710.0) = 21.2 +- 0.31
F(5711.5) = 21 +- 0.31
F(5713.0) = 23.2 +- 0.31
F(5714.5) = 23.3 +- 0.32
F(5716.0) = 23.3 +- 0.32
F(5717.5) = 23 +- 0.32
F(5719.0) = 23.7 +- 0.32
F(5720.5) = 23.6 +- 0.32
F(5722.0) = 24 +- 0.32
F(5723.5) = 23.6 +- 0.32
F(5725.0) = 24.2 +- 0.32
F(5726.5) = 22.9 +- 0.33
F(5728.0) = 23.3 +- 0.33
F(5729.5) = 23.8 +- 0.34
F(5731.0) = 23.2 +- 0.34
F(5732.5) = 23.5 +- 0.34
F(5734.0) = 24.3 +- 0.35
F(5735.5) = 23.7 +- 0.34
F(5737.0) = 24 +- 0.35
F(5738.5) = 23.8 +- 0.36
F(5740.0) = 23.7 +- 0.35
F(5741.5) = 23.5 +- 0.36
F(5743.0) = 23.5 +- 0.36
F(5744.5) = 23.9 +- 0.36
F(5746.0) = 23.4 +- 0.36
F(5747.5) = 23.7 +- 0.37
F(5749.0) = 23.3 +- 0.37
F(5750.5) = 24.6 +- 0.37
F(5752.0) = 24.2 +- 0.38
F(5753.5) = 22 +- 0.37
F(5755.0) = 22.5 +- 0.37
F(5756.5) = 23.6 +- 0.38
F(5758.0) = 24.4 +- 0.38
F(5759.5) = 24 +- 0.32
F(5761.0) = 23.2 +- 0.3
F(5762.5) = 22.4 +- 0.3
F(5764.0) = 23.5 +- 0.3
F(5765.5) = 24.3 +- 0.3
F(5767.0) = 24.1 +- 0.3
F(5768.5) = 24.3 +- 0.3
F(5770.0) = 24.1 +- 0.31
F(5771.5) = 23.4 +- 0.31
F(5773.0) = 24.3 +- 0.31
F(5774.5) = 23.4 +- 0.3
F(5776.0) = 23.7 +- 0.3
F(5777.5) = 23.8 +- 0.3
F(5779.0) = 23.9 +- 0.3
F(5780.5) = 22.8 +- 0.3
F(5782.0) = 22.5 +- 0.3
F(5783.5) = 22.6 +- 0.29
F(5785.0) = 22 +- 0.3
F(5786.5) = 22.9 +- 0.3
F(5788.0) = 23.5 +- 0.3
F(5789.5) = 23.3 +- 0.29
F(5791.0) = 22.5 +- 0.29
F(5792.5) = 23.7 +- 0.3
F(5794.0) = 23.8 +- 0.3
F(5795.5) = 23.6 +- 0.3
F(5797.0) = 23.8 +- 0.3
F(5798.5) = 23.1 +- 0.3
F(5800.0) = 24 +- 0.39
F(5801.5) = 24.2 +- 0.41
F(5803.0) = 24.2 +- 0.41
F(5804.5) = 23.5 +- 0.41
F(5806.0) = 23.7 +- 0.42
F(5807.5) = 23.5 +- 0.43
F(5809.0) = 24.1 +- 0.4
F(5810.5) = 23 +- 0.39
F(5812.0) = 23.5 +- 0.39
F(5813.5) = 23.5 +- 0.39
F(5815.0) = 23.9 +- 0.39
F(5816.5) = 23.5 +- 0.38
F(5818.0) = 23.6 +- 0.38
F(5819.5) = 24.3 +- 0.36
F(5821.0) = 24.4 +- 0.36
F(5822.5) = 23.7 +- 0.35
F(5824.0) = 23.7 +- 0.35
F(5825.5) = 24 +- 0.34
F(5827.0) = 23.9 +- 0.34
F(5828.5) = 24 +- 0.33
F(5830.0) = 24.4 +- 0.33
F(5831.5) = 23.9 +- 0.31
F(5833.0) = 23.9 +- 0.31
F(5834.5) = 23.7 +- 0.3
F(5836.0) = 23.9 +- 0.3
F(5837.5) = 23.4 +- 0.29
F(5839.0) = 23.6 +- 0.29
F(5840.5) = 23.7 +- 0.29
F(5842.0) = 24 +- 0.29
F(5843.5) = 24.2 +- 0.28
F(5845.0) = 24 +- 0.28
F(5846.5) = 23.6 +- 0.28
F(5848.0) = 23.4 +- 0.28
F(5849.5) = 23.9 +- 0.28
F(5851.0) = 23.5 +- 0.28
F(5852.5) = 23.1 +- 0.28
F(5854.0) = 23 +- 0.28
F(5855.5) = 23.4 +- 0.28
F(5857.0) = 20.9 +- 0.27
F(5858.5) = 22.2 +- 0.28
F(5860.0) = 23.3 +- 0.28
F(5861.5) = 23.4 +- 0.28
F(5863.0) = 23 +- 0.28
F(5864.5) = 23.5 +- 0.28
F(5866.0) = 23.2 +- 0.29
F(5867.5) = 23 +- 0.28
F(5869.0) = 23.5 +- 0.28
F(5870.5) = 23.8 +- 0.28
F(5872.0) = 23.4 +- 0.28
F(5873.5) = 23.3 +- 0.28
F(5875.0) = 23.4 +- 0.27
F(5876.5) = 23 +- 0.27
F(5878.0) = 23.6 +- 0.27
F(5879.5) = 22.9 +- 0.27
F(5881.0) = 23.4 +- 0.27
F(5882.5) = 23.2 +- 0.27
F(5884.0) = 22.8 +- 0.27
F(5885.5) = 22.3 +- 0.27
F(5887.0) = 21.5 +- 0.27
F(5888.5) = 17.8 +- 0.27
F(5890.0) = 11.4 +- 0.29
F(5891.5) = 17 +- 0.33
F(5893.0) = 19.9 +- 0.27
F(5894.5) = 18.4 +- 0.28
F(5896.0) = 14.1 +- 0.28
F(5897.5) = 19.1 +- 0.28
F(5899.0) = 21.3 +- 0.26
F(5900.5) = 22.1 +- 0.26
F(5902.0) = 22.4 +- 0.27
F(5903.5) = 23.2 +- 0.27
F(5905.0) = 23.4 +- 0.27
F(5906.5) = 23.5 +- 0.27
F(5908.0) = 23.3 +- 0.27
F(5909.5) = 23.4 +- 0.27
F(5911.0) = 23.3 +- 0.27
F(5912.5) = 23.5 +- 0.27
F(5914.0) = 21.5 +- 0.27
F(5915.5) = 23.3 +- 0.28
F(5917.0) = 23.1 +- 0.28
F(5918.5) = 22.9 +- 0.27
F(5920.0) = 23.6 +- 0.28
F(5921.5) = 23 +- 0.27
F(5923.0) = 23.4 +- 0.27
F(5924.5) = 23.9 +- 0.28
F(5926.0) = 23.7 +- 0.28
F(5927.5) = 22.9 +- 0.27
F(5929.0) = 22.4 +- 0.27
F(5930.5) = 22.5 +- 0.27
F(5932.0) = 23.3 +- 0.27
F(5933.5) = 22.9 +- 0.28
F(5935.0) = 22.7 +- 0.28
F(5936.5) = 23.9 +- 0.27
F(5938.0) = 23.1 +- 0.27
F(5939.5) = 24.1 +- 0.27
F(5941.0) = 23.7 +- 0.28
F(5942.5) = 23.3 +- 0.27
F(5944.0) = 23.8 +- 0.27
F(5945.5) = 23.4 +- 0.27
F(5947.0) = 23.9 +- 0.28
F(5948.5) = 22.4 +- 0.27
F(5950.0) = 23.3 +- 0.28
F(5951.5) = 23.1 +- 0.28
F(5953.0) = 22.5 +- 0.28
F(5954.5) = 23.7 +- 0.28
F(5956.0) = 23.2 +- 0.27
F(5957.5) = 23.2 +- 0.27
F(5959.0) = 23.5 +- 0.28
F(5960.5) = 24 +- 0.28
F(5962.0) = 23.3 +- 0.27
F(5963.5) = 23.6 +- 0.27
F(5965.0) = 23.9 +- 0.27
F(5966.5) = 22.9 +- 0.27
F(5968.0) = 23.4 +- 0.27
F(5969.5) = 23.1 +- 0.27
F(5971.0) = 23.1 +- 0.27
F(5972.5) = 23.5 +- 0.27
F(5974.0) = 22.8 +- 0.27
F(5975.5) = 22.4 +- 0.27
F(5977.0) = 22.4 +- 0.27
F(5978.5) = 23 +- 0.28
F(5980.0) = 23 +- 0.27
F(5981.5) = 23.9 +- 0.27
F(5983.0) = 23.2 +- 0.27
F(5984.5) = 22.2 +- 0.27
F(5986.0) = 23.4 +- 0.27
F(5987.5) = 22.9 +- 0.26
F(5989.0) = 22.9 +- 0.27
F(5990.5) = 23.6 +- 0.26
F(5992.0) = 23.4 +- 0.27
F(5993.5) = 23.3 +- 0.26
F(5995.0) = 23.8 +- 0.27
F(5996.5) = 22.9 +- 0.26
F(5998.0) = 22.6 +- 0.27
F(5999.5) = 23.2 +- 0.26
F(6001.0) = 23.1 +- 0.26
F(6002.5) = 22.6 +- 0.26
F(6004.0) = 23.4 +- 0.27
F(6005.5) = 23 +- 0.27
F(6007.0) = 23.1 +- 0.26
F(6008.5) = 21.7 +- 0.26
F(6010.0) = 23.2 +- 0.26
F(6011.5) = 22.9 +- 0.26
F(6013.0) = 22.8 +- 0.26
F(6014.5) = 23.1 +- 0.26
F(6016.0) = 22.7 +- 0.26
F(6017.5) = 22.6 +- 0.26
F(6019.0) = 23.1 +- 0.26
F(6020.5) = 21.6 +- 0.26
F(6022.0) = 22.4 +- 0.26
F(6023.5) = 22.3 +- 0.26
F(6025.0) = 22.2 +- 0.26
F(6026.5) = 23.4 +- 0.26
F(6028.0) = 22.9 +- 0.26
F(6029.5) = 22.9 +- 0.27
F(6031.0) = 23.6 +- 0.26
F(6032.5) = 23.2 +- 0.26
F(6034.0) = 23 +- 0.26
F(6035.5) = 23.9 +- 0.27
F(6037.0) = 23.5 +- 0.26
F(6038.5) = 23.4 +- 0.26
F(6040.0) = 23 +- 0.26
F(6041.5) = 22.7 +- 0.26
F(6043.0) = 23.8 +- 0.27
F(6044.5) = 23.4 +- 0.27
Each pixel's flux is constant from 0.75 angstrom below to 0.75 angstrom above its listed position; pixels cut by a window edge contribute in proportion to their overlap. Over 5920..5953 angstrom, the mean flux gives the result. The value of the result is 23.3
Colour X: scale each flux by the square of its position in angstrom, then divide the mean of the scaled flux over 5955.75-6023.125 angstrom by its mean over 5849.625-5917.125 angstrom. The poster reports 1.08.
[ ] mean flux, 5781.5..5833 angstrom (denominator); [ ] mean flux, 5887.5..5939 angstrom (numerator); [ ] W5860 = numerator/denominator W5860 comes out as 0.92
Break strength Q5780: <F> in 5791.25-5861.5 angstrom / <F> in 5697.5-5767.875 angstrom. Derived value 1.01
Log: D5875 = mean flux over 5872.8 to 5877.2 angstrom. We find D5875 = 23.2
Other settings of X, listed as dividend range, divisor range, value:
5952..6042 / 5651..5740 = 1.11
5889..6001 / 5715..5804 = 1.02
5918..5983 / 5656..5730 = 1.10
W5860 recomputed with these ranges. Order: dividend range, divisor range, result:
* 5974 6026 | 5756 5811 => 0.97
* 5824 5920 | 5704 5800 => 0.96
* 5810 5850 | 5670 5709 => 1.03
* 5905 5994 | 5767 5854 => 0.98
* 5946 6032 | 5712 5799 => 0.98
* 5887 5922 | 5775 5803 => 0.90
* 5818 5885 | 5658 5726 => 1.02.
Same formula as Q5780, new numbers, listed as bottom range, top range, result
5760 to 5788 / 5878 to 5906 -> 0.87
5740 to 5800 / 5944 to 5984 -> 0.99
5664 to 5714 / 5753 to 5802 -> 1.02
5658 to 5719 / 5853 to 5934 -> 0.97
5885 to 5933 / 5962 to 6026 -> 1.06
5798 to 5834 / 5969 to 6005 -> 0.97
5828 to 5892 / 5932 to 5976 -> 1.02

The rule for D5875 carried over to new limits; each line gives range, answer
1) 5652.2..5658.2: 22.9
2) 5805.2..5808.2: 23.6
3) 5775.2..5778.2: 23.7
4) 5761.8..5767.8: 23.6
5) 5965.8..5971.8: 23.1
